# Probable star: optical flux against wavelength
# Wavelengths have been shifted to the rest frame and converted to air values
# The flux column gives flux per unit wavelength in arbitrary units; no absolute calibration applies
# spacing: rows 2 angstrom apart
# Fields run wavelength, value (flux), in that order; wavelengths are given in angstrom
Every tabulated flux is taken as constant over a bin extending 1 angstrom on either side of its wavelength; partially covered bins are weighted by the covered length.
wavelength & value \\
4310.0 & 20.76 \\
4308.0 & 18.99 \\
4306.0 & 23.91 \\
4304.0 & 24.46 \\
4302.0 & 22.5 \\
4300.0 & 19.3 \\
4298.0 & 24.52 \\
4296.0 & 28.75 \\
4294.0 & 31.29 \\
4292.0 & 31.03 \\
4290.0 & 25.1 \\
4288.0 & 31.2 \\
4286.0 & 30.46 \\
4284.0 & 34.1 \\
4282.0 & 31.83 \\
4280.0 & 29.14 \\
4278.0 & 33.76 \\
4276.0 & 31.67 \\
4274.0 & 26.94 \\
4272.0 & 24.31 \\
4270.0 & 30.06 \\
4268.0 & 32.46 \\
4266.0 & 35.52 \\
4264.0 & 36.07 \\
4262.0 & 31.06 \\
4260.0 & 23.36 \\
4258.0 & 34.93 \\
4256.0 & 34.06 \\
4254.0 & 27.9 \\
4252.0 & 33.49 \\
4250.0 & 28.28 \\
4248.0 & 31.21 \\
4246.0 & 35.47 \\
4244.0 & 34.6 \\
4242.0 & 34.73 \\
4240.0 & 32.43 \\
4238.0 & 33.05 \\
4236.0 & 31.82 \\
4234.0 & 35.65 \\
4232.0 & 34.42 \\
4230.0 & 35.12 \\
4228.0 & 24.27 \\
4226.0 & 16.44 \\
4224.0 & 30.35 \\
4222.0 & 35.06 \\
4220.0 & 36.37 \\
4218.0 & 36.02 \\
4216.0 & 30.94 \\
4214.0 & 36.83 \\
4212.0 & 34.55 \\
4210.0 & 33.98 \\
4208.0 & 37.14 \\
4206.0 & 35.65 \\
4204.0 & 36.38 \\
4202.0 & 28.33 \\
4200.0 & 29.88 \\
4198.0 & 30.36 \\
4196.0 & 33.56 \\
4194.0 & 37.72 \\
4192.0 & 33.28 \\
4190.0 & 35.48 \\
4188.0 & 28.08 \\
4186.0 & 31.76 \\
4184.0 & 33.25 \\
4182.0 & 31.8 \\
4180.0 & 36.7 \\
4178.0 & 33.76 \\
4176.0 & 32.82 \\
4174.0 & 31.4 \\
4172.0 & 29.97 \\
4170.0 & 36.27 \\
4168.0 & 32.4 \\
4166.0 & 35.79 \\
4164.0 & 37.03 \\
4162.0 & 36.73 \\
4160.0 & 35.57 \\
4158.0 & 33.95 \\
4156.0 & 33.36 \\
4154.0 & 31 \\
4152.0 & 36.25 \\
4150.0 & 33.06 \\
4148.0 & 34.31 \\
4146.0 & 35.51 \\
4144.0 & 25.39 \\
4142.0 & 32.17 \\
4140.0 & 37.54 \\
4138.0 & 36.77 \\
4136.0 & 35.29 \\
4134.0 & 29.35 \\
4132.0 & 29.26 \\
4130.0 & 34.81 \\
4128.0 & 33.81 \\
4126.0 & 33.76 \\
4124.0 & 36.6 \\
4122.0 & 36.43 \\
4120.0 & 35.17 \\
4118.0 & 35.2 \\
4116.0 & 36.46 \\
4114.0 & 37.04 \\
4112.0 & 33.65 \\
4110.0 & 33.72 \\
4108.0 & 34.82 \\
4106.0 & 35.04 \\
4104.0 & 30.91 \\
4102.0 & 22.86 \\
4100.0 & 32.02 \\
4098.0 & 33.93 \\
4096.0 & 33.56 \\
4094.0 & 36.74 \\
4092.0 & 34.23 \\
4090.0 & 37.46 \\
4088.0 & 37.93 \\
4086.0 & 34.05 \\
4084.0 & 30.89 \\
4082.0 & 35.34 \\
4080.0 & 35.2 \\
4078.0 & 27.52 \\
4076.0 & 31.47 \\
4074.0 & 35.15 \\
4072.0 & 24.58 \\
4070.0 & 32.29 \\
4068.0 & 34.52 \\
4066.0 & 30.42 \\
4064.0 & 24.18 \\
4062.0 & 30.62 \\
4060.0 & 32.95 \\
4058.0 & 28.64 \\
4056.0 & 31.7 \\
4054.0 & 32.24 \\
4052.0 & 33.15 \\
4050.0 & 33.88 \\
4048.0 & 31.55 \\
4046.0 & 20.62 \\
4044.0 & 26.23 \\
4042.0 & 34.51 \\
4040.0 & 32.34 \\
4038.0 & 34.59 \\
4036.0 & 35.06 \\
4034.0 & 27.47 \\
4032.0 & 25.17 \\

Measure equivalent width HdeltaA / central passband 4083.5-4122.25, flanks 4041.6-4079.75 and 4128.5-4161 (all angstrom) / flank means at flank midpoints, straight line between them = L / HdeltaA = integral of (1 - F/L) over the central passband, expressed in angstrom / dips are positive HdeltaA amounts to -2.7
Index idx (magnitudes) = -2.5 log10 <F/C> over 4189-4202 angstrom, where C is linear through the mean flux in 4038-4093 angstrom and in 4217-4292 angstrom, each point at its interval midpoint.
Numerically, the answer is -0.05 mag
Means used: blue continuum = 31.7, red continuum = 31.4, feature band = 33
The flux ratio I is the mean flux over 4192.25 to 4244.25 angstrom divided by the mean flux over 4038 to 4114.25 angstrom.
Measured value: 1.03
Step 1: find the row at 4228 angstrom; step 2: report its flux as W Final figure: 24.27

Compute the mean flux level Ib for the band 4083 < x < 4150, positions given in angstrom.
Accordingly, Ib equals 33.8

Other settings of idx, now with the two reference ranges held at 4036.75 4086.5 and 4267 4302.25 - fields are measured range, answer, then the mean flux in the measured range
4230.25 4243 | -0.15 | 33.8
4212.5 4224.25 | -0.17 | 34.5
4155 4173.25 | -0.15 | 34.5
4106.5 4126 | -0.16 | 35.4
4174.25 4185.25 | -0.12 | 33.5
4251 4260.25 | -0.08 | 31.3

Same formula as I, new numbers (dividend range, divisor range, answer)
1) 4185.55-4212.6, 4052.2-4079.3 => 1.09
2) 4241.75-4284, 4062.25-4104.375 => 0.98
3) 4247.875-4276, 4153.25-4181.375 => 0.90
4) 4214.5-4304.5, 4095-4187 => 0.91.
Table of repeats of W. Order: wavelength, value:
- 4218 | 36.02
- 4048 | 31.55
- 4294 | 31.29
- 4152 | 36.25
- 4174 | 31.4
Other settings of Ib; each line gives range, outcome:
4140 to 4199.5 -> 33.4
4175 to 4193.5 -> 33.1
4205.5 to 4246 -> 33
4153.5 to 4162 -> 34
